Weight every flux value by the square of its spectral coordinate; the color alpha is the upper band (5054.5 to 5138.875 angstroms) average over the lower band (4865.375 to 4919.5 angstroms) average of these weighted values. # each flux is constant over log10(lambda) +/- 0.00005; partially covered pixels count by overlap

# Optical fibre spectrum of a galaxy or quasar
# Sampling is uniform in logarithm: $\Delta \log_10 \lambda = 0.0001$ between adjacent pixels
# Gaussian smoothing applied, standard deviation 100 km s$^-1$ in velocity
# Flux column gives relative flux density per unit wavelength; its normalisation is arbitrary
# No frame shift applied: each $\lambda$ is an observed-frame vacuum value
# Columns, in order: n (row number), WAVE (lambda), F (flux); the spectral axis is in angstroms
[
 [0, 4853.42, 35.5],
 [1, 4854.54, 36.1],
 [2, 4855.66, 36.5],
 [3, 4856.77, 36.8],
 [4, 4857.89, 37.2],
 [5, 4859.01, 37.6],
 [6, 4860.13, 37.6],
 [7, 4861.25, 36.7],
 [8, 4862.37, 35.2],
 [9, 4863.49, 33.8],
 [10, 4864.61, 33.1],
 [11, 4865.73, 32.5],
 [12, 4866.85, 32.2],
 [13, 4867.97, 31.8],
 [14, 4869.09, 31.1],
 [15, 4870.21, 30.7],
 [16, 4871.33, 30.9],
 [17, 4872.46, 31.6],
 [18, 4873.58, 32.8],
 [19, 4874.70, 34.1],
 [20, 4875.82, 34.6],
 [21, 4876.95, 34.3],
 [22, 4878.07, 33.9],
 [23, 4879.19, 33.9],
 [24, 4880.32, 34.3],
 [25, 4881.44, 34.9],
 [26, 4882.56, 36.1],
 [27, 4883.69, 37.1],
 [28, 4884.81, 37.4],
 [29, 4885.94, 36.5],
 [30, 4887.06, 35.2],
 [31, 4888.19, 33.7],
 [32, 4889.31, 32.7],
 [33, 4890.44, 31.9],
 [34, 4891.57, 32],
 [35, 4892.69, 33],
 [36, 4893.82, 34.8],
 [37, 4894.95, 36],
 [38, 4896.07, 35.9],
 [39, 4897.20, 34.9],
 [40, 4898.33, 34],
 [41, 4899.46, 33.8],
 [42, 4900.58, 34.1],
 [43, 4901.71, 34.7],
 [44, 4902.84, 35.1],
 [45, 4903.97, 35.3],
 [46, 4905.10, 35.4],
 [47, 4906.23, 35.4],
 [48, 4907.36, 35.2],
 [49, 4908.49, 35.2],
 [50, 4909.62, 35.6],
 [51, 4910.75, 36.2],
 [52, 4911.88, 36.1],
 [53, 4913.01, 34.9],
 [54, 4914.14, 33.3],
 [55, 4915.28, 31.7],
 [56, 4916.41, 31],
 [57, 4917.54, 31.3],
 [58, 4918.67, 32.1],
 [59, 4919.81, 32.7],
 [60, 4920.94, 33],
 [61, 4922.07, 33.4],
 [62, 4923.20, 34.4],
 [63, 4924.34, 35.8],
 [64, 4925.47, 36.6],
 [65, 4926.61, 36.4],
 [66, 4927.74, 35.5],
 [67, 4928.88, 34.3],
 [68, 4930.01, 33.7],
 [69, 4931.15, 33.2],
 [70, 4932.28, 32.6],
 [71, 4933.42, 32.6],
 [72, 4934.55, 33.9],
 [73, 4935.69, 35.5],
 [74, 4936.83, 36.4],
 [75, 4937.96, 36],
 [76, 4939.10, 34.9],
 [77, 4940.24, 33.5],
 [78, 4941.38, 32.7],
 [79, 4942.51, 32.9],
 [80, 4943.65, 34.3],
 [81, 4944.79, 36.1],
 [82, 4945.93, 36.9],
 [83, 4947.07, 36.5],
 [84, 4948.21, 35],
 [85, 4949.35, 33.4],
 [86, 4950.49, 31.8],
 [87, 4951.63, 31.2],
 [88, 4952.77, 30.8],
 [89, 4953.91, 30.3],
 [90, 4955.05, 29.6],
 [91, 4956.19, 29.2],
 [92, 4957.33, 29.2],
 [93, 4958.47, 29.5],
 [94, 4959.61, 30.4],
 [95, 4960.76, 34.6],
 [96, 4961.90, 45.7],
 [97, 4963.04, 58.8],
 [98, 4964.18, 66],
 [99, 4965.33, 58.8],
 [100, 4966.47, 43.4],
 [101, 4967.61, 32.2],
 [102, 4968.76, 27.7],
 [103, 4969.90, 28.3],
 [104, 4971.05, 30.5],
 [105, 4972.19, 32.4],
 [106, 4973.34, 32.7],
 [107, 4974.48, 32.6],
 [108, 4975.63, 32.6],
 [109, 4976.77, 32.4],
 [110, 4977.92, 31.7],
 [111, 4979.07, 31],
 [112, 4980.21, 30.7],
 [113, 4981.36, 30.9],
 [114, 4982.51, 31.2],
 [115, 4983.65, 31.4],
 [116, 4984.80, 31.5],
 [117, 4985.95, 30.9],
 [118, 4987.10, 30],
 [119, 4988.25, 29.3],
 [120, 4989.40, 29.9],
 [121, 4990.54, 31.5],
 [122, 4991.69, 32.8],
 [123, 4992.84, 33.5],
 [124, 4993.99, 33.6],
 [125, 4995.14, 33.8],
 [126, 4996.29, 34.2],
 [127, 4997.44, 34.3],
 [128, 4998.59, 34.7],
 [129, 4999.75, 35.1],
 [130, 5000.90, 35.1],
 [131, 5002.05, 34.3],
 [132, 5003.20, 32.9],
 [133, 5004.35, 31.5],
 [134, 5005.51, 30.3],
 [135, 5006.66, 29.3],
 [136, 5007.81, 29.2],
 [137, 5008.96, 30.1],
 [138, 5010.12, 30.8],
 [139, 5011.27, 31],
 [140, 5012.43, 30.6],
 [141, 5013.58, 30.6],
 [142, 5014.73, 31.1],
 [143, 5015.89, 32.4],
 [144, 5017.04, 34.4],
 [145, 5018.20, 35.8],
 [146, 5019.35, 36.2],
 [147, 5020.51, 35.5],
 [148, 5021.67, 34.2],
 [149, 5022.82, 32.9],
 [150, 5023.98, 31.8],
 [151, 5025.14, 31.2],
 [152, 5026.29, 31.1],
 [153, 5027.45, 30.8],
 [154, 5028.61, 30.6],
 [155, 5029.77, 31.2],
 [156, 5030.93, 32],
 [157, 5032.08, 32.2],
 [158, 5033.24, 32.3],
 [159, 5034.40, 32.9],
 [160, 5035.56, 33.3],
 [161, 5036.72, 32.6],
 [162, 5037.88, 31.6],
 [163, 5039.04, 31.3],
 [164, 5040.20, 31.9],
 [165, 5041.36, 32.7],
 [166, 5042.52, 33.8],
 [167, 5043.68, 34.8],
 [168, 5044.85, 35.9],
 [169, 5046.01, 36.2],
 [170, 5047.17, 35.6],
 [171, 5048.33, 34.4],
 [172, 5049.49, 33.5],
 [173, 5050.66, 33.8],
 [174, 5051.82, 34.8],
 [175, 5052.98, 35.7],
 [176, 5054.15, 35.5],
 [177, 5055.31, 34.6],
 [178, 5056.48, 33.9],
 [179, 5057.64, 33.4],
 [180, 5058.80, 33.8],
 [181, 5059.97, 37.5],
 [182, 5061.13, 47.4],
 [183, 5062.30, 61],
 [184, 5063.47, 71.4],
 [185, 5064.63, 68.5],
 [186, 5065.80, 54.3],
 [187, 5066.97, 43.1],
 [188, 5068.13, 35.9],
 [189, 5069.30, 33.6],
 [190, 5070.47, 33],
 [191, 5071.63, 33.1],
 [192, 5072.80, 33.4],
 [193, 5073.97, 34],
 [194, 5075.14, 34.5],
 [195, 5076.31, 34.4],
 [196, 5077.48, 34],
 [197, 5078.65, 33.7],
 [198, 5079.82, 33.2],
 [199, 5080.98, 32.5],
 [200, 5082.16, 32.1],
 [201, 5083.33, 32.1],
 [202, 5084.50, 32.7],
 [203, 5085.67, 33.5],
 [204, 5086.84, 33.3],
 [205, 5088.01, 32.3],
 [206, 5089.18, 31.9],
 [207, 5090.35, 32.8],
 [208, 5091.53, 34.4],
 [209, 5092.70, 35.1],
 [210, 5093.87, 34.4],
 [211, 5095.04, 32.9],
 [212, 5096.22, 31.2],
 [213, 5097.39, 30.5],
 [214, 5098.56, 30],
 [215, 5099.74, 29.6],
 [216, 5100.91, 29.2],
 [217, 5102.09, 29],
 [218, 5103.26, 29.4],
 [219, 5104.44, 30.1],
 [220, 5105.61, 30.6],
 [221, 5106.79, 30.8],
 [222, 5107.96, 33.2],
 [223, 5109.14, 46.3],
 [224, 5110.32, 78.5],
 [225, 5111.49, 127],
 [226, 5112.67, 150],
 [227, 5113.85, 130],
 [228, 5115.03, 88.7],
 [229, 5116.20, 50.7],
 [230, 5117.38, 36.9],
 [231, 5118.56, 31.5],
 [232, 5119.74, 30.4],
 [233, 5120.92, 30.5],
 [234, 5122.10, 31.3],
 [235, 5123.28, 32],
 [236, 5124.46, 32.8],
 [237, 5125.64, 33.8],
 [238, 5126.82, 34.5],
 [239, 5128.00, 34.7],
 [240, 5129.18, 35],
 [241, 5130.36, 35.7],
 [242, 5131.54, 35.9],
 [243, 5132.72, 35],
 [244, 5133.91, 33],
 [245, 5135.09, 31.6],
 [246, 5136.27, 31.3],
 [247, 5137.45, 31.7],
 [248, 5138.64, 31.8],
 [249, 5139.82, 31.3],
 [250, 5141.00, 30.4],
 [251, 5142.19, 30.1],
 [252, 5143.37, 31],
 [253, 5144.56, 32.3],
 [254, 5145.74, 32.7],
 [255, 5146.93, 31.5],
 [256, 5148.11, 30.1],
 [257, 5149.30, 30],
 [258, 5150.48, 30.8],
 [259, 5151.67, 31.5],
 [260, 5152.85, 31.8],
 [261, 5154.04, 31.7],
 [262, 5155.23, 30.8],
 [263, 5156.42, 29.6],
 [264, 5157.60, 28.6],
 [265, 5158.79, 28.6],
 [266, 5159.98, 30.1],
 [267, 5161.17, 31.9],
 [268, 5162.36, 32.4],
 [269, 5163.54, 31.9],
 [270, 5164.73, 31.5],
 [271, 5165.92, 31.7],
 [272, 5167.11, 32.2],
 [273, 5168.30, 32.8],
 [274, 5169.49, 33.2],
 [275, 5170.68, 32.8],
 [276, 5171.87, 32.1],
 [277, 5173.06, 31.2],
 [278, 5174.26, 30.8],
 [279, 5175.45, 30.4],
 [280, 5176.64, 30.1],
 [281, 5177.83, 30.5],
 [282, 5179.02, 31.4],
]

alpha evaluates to 1.3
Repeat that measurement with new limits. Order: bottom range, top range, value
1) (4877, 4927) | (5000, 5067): 1.09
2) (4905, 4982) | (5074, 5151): 1.21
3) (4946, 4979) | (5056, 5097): 1.11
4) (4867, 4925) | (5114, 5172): 1.11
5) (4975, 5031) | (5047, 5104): 1.16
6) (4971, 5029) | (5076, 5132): 1.36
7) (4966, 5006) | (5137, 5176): 1.04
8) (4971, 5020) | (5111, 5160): 1.35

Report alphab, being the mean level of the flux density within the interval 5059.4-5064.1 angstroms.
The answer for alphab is 54.6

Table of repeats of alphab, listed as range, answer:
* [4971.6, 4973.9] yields 32.5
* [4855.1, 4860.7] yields 37.2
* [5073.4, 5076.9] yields 34.3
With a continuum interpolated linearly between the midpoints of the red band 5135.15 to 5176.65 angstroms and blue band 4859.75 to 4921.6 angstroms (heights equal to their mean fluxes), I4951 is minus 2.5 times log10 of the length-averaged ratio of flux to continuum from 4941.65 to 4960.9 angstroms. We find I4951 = 0.03 mag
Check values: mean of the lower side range 34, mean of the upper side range 31.2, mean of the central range 32.4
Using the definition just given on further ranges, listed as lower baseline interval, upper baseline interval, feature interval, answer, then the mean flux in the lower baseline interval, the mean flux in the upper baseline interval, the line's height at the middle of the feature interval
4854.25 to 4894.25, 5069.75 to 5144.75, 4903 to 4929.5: 0.026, 34.3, 39.4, 35.2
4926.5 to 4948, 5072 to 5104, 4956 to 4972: -0.141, 34.6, 32.4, 34.2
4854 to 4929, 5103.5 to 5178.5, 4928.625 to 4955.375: 0.050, 34.4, 38.9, 35.3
